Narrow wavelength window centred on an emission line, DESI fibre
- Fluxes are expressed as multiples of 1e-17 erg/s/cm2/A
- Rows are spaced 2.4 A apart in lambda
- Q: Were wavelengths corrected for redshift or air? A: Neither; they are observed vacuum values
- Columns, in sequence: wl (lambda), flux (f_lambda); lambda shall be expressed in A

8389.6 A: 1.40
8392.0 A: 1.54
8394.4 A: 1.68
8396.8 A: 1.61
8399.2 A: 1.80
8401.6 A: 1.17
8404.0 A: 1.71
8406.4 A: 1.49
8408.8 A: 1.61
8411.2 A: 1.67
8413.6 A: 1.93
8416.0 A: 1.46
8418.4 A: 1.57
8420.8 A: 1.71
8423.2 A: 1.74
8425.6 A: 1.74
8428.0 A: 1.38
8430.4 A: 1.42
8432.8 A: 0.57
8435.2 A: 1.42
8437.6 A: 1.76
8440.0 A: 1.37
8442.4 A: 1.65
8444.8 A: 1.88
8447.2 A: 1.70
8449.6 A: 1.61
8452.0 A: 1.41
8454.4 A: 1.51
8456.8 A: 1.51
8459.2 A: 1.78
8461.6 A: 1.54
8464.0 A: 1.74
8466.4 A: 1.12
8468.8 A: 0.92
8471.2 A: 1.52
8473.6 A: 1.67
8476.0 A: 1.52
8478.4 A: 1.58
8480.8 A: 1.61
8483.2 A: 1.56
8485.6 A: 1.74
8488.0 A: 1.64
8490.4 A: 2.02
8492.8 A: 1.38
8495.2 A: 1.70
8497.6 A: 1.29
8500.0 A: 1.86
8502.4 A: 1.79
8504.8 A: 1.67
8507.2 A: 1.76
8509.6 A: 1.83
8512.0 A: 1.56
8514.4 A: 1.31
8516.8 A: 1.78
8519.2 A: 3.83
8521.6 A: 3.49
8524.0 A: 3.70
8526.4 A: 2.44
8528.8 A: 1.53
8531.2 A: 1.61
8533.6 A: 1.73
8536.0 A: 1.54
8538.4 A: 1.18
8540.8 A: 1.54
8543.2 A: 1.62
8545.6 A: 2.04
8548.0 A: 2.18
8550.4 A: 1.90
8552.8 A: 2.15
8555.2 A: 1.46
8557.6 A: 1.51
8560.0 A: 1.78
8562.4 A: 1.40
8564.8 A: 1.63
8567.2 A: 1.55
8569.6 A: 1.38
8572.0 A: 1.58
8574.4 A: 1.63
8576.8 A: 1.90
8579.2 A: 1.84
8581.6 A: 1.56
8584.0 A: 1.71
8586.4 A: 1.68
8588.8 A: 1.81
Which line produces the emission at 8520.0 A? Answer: Halpha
